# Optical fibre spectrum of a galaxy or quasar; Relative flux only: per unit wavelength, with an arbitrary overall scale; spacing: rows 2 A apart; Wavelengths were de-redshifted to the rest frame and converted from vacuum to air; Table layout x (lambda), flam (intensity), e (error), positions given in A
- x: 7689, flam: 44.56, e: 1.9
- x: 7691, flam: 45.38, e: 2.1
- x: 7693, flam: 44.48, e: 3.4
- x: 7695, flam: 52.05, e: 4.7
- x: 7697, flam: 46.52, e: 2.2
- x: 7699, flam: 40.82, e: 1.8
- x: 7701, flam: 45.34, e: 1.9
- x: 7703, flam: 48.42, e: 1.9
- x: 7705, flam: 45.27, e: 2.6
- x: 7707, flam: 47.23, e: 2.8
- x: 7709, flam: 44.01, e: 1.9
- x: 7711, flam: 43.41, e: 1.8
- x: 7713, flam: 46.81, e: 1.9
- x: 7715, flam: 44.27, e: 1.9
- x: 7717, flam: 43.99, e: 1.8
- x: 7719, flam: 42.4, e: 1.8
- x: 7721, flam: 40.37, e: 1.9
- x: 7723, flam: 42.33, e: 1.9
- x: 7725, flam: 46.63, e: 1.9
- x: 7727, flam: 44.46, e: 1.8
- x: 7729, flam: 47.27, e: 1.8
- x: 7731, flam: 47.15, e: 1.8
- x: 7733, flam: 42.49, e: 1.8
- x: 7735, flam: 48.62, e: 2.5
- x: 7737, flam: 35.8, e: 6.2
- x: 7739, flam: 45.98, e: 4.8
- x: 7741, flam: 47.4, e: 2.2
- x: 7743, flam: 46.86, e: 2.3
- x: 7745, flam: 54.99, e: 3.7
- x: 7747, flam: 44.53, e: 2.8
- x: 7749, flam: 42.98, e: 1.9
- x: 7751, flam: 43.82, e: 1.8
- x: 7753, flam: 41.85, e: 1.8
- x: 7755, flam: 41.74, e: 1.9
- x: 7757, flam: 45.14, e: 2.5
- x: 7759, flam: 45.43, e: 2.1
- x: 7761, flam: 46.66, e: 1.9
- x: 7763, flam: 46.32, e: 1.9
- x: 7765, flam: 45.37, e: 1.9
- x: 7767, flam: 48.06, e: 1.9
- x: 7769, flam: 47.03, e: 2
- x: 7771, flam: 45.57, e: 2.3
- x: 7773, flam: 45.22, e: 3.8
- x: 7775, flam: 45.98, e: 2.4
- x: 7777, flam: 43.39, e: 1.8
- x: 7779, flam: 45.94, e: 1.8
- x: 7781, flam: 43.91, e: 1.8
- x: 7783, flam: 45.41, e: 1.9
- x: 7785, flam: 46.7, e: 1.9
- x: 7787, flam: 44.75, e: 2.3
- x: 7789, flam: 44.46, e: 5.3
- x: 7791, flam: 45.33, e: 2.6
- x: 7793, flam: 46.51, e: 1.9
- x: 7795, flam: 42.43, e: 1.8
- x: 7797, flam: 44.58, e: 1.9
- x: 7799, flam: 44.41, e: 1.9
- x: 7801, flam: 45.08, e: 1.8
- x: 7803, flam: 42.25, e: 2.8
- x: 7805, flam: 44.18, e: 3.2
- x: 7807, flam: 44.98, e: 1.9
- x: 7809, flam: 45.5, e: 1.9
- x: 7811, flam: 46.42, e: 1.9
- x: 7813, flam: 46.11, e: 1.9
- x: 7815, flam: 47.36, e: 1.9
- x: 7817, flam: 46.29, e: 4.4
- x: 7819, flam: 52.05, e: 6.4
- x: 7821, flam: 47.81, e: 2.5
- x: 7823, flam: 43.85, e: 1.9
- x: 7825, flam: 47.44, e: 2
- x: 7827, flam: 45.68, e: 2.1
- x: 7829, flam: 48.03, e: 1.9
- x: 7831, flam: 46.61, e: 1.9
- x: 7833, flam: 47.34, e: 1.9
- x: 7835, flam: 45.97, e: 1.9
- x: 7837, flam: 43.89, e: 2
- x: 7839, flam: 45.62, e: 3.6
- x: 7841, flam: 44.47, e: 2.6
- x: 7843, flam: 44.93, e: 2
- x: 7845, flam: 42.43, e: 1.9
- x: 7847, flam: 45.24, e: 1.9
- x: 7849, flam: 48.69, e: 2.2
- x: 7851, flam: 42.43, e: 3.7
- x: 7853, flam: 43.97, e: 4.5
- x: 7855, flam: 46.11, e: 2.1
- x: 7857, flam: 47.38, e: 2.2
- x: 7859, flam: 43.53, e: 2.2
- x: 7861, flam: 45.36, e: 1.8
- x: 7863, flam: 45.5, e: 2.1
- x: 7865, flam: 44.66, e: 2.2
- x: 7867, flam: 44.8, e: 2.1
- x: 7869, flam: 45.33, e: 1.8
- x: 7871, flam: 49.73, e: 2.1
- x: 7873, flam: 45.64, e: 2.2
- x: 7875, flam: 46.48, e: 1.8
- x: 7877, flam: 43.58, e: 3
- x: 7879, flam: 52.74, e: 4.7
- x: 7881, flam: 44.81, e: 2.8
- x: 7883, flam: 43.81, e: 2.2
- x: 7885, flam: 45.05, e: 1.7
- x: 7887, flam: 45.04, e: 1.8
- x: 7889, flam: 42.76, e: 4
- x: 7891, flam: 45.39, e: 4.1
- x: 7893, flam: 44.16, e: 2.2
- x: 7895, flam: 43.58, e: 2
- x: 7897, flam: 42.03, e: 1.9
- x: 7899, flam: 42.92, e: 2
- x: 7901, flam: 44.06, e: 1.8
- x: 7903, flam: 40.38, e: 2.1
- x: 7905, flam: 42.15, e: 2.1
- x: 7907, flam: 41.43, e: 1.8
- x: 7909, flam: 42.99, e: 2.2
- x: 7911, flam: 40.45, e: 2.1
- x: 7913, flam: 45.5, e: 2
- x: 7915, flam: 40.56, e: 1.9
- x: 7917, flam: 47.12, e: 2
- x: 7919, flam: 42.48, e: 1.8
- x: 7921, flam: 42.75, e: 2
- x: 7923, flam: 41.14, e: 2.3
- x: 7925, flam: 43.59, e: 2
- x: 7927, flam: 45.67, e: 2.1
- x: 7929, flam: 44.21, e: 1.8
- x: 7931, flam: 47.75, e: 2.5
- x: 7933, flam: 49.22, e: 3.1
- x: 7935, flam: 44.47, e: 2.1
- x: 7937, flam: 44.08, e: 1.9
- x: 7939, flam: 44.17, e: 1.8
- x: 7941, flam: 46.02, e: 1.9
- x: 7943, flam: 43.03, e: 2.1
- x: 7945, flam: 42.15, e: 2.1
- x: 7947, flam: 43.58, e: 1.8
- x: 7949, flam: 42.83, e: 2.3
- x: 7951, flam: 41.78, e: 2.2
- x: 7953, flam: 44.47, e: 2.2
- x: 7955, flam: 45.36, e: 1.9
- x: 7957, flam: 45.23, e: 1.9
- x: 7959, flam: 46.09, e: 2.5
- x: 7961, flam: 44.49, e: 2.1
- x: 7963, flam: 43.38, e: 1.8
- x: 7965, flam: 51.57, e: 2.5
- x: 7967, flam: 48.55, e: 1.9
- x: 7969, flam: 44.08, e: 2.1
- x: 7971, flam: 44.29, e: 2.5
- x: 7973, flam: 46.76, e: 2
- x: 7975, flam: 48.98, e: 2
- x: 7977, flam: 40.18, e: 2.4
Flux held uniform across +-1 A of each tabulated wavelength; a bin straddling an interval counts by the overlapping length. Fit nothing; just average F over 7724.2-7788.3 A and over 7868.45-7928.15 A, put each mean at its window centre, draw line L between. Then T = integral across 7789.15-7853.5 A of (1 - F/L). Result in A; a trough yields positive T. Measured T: -1.1 A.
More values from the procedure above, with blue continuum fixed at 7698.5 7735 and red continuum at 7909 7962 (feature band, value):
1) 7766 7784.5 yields -0.44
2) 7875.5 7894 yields -0.42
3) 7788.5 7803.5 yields 0.03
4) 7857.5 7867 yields -0.12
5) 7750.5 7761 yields 0.18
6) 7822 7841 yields -0.66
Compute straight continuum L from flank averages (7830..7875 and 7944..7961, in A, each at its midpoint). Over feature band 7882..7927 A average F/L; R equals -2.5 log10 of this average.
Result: 0.04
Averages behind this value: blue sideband 45.5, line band 43.2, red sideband 44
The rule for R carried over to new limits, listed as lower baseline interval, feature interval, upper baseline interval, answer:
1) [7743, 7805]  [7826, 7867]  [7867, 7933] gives -0.02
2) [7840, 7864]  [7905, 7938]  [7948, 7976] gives 0.04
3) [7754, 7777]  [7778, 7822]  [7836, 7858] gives -0.01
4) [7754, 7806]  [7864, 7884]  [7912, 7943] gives -0.03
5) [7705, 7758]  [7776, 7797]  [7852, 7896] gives 0.00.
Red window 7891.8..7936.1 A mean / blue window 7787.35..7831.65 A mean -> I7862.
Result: 1.0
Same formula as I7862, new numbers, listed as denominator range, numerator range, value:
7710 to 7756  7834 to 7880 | 1.02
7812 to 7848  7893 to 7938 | 0.94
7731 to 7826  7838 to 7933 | 0.98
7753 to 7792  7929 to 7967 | 0.99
